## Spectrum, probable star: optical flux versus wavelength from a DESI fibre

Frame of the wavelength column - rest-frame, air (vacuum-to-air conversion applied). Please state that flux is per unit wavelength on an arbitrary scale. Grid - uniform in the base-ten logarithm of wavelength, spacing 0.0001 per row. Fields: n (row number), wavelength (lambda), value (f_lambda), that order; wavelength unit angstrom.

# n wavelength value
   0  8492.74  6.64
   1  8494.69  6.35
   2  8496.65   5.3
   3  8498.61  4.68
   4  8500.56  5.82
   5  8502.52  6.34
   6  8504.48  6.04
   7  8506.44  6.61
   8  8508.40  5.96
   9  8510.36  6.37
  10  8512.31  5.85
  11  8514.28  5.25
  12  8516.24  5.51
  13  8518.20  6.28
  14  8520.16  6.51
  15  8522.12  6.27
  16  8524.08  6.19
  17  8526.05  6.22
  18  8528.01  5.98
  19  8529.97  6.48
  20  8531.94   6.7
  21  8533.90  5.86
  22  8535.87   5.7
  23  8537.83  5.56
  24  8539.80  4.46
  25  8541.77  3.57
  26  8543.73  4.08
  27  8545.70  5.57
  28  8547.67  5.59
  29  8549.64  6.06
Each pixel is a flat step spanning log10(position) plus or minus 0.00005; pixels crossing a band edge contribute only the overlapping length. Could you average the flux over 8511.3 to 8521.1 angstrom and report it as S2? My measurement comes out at 5.88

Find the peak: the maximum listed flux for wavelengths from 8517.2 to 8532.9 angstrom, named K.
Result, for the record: 6.7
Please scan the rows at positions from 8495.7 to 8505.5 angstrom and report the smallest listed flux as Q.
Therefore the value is 4.68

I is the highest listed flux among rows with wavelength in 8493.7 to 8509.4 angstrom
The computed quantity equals 6.61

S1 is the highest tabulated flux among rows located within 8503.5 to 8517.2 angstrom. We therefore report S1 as 6.61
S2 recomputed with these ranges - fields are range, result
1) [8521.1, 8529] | 6.17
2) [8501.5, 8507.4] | 6.32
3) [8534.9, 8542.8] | 4.82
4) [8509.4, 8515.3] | 5.82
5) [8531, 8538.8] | 5.96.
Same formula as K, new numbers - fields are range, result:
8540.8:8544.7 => 4.08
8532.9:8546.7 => 5.86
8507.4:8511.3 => 6.37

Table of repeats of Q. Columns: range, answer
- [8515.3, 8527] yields 5.51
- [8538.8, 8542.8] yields 3.57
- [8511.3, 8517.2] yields 5.25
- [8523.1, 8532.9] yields 5.98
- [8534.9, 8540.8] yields 4.46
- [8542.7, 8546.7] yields 4.08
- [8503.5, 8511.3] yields 5.96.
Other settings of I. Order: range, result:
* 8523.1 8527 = 6.22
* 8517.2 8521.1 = 6.51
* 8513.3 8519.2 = 6.28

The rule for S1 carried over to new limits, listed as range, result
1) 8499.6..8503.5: 6.34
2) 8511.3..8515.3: 5.85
